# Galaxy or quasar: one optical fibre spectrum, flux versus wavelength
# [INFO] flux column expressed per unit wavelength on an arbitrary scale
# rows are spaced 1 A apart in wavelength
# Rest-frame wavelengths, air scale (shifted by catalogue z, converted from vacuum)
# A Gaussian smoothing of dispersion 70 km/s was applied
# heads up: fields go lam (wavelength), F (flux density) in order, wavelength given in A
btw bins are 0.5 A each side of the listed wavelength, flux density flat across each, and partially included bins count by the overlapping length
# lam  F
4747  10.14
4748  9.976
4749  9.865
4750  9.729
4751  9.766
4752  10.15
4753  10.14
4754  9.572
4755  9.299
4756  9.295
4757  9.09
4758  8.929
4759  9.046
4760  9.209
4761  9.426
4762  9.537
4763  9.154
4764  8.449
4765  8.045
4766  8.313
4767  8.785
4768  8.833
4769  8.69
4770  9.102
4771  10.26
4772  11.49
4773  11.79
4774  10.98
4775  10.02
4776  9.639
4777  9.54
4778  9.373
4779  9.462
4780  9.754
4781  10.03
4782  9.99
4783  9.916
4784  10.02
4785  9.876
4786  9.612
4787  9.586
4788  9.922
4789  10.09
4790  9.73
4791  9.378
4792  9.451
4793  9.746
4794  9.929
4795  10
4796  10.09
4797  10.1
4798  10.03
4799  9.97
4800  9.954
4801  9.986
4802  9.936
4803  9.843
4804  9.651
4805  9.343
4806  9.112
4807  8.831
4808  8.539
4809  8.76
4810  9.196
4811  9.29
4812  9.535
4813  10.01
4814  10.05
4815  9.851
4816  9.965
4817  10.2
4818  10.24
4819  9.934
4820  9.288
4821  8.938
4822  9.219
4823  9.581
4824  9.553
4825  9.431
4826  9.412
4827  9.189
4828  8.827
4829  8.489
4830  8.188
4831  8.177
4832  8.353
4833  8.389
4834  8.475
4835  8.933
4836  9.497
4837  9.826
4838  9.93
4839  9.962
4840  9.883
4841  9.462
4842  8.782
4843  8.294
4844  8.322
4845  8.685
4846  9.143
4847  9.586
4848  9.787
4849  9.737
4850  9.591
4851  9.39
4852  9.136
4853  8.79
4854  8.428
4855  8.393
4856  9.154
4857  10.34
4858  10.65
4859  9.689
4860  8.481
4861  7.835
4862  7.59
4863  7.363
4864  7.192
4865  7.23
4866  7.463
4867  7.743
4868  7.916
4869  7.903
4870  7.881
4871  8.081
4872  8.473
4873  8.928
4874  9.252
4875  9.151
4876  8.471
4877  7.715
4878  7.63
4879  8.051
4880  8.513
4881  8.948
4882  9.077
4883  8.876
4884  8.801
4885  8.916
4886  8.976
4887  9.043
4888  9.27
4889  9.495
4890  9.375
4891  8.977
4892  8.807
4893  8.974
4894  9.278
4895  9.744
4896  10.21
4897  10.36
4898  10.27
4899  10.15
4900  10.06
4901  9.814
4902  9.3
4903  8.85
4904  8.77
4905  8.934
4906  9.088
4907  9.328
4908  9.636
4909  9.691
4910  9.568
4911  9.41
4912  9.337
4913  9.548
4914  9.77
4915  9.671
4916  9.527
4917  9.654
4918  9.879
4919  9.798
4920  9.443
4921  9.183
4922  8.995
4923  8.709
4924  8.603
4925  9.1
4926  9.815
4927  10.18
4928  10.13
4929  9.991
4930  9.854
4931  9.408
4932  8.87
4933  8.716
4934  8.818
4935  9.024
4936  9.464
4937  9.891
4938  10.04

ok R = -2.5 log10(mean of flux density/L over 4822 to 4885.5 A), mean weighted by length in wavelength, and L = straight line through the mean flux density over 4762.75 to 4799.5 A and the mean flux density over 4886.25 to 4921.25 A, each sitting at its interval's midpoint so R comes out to 0.095 mag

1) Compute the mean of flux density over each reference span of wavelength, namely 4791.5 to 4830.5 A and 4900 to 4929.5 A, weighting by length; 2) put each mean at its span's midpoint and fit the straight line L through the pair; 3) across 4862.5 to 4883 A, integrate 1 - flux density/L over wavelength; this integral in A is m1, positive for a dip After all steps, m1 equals 2.8 A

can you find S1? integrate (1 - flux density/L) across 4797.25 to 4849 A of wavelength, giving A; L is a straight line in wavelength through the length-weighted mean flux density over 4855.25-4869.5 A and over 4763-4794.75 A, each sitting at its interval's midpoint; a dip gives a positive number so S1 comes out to -2.2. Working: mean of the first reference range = 9.67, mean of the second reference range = 8.33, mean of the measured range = 9.34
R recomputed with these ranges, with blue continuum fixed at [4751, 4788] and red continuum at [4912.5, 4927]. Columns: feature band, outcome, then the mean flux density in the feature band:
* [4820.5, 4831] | 0.056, 9.04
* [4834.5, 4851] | 0.019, 9.34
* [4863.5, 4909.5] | 0.069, 8.88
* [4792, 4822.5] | -0.012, 9.65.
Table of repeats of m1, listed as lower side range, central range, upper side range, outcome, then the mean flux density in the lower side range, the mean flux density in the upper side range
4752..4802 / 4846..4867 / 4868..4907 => 0.94 A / 9.65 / 9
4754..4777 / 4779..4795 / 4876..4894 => -0.82 A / 9.43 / 8.8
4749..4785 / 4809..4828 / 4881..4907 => -0.17 A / 9.57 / 9.33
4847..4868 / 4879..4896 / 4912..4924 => -0.01 A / 8.7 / 9.43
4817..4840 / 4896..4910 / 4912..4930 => -0.16 A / 9.21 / 9.53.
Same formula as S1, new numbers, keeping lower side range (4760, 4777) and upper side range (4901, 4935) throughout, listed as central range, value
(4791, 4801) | -0.4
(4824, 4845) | 1.0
